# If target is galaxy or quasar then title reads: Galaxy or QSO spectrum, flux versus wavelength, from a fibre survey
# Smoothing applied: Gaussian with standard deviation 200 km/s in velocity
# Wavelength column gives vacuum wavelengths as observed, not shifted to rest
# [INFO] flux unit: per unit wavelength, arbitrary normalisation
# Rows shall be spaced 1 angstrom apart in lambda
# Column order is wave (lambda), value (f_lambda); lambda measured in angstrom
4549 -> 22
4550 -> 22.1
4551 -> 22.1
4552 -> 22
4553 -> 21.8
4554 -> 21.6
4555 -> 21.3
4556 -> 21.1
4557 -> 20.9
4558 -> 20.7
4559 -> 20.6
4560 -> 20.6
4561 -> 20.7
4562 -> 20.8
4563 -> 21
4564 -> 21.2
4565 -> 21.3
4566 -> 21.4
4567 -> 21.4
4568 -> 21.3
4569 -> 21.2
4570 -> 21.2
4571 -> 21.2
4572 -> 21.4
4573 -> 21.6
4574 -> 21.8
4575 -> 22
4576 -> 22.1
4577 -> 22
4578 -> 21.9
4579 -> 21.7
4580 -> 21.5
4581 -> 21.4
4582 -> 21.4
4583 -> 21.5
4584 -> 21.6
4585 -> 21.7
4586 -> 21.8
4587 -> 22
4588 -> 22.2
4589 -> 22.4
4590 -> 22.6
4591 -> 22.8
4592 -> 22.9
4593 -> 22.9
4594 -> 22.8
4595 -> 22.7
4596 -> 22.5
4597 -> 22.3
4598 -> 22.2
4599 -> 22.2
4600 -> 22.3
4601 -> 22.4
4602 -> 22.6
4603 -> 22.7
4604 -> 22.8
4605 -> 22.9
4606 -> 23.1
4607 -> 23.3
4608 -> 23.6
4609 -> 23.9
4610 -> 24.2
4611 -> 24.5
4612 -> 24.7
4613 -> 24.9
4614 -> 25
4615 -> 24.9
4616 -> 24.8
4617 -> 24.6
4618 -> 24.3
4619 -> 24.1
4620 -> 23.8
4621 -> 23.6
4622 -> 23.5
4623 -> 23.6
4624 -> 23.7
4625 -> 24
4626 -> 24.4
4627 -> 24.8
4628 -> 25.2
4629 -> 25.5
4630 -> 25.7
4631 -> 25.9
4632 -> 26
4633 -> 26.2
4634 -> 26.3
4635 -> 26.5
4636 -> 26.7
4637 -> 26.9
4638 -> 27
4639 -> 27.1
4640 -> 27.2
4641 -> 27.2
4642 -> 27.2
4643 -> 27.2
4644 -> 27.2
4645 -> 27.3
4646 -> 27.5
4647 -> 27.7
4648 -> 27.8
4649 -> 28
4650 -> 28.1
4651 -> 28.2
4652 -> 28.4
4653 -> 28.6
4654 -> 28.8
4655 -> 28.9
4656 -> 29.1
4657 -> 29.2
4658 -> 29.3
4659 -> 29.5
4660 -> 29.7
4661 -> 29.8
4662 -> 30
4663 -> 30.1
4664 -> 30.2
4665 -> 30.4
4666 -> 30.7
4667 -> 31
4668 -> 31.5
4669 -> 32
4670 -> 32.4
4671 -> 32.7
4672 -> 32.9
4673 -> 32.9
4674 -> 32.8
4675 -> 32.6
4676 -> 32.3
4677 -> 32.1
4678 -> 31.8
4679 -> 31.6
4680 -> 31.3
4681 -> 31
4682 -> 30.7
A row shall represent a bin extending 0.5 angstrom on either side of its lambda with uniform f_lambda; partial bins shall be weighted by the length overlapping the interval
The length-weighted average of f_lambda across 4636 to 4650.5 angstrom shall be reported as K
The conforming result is 27.4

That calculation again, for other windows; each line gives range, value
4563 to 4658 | 24.2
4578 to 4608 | 22.3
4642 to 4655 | 27.9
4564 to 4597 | 21.9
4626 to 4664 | 27.6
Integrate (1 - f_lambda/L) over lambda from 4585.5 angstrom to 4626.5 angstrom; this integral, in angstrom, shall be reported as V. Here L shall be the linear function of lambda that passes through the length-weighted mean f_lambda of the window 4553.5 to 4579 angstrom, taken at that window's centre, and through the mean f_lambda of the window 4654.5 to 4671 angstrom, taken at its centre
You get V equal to 2.7 angstrom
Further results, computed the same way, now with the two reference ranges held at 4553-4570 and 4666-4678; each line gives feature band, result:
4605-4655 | 4.0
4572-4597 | 1.4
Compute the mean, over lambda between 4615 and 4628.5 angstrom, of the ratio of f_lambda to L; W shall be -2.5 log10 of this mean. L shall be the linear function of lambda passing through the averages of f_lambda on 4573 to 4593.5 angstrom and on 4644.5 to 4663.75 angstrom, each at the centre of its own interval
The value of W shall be 0.06 mag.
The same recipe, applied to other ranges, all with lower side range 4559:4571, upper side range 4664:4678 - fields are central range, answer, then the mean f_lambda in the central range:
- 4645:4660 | 0.06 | 28.5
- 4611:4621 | 0.08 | 24.5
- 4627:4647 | 0.07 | 26.6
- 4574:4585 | 0.04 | 21.7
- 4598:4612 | 0.09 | 23.1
